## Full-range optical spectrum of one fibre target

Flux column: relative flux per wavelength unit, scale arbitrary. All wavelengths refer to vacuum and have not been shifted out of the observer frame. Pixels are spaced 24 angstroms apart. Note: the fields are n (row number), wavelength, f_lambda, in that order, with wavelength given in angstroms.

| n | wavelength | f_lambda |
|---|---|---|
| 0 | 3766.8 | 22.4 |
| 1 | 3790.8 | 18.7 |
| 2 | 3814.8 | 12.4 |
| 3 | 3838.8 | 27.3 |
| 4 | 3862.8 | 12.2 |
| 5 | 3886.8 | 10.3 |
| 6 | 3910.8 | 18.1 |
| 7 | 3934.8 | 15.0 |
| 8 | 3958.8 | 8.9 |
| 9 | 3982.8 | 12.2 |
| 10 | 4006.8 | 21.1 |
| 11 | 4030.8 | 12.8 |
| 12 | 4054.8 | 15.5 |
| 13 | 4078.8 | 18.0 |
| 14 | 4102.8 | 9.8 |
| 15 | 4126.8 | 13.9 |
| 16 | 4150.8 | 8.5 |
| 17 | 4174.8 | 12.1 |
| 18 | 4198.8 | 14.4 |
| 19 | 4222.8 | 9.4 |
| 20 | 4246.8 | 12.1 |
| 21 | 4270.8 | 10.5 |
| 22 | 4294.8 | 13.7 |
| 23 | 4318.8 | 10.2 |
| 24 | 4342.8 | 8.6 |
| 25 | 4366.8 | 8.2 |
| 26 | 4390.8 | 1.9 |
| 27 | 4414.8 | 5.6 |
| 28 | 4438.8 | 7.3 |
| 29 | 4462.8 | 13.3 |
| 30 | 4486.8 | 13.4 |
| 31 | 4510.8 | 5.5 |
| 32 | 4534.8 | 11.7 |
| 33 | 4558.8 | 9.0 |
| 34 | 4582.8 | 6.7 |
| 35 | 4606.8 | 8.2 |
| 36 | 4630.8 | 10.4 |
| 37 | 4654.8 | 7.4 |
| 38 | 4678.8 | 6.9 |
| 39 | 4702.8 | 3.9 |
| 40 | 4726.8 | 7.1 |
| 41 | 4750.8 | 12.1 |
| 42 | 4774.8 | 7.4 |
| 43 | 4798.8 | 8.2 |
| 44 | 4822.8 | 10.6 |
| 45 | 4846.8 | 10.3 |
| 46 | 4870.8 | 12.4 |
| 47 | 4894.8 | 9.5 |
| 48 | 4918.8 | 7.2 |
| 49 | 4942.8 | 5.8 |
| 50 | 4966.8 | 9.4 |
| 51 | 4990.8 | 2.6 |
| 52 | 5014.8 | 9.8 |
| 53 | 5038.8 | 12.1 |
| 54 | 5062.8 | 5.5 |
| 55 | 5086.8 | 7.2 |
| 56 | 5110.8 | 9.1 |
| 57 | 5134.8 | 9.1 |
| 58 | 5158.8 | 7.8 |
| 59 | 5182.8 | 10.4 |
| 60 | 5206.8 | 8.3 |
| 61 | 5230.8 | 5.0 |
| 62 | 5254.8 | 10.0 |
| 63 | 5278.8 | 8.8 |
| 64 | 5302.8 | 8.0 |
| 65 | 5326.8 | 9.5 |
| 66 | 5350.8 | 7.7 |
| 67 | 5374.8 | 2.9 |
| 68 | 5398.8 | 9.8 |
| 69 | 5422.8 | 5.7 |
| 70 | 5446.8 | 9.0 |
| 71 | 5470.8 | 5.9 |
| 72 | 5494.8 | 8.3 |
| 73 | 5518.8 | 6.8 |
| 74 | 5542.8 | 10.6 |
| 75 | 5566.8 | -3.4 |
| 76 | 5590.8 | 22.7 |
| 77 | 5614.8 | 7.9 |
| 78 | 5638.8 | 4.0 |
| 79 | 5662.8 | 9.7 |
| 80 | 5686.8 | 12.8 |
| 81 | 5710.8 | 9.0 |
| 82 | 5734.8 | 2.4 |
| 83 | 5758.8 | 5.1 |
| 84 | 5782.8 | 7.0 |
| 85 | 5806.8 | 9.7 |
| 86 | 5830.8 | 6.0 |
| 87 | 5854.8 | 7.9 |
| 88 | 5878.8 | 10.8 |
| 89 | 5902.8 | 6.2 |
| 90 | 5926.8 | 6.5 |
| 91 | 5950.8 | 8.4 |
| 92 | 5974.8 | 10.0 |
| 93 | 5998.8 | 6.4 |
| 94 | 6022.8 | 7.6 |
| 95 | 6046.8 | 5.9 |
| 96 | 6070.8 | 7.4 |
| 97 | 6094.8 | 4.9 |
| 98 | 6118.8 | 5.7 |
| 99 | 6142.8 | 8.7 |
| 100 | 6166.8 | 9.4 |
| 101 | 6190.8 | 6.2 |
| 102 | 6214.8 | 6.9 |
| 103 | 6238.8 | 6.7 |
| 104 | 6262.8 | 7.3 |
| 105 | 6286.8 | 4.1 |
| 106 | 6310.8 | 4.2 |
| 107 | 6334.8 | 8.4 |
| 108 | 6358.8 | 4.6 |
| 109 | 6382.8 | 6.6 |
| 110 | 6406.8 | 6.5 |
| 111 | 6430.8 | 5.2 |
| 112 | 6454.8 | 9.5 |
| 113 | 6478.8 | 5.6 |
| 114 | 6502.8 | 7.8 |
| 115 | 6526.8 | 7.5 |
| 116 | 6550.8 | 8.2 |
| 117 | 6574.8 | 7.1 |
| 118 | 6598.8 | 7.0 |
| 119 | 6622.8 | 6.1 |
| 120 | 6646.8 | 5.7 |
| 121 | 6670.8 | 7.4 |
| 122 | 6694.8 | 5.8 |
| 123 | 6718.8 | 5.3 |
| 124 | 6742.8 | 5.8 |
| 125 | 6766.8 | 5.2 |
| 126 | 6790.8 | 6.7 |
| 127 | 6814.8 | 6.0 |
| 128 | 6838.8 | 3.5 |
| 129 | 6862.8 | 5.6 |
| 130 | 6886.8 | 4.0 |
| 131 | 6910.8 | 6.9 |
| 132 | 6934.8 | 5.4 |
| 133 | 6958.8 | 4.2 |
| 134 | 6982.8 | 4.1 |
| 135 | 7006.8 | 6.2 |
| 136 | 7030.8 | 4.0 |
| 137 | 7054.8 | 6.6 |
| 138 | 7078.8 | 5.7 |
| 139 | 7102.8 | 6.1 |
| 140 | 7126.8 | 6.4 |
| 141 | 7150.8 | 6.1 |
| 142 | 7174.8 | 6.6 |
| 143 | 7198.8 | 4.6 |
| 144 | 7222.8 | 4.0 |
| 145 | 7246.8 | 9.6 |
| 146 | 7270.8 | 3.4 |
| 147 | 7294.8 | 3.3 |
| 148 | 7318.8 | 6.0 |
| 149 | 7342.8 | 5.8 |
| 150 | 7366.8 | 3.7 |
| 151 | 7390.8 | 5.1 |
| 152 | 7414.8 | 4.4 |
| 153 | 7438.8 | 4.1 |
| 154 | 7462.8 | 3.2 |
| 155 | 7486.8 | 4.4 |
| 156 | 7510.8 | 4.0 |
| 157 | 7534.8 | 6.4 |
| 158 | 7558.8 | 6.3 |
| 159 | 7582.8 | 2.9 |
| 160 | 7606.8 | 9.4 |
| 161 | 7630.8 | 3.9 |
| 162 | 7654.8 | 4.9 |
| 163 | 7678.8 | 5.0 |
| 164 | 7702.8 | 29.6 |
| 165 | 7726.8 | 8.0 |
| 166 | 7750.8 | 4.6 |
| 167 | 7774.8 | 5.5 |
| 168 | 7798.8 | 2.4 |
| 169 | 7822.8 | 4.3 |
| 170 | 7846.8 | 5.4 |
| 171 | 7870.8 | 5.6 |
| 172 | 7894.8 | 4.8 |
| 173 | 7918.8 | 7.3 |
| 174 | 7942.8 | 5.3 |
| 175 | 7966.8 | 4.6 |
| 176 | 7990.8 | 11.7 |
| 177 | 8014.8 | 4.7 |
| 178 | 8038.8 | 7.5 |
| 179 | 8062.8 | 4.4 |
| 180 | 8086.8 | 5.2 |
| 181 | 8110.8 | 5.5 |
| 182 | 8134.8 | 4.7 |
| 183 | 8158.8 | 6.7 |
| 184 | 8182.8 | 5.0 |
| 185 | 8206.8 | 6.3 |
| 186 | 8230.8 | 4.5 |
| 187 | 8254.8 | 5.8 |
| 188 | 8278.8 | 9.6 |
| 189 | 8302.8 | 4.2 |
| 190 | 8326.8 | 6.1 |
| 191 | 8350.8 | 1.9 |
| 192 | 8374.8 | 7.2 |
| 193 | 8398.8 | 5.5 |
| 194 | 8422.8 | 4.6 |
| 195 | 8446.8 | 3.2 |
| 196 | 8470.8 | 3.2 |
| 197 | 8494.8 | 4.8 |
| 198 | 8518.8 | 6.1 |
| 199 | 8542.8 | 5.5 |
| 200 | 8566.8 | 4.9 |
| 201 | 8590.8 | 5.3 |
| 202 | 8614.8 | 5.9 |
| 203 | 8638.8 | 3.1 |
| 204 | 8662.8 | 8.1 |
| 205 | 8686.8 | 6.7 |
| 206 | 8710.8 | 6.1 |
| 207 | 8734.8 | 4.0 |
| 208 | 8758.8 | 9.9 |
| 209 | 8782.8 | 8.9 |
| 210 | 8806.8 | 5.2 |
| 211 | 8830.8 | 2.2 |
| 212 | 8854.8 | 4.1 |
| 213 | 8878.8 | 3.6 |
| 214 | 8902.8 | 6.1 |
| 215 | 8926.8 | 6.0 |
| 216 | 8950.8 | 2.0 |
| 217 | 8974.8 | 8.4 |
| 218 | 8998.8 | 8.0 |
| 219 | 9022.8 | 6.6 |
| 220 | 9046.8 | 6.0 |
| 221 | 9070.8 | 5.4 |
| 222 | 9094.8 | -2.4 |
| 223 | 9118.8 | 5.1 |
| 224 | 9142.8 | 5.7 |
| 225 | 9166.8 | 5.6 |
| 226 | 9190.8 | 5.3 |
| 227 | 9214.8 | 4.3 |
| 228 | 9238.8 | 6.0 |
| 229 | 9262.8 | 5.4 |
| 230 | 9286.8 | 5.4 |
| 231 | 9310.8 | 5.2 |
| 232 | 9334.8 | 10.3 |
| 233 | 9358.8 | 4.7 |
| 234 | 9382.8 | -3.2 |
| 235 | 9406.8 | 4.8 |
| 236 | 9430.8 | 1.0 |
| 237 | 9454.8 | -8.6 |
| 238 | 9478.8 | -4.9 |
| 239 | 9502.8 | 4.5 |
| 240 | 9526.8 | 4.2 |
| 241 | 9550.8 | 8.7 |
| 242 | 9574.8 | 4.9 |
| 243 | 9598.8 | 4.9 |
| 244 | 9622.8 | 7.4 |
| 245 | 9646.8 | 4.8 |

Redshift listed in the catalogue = 1.07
